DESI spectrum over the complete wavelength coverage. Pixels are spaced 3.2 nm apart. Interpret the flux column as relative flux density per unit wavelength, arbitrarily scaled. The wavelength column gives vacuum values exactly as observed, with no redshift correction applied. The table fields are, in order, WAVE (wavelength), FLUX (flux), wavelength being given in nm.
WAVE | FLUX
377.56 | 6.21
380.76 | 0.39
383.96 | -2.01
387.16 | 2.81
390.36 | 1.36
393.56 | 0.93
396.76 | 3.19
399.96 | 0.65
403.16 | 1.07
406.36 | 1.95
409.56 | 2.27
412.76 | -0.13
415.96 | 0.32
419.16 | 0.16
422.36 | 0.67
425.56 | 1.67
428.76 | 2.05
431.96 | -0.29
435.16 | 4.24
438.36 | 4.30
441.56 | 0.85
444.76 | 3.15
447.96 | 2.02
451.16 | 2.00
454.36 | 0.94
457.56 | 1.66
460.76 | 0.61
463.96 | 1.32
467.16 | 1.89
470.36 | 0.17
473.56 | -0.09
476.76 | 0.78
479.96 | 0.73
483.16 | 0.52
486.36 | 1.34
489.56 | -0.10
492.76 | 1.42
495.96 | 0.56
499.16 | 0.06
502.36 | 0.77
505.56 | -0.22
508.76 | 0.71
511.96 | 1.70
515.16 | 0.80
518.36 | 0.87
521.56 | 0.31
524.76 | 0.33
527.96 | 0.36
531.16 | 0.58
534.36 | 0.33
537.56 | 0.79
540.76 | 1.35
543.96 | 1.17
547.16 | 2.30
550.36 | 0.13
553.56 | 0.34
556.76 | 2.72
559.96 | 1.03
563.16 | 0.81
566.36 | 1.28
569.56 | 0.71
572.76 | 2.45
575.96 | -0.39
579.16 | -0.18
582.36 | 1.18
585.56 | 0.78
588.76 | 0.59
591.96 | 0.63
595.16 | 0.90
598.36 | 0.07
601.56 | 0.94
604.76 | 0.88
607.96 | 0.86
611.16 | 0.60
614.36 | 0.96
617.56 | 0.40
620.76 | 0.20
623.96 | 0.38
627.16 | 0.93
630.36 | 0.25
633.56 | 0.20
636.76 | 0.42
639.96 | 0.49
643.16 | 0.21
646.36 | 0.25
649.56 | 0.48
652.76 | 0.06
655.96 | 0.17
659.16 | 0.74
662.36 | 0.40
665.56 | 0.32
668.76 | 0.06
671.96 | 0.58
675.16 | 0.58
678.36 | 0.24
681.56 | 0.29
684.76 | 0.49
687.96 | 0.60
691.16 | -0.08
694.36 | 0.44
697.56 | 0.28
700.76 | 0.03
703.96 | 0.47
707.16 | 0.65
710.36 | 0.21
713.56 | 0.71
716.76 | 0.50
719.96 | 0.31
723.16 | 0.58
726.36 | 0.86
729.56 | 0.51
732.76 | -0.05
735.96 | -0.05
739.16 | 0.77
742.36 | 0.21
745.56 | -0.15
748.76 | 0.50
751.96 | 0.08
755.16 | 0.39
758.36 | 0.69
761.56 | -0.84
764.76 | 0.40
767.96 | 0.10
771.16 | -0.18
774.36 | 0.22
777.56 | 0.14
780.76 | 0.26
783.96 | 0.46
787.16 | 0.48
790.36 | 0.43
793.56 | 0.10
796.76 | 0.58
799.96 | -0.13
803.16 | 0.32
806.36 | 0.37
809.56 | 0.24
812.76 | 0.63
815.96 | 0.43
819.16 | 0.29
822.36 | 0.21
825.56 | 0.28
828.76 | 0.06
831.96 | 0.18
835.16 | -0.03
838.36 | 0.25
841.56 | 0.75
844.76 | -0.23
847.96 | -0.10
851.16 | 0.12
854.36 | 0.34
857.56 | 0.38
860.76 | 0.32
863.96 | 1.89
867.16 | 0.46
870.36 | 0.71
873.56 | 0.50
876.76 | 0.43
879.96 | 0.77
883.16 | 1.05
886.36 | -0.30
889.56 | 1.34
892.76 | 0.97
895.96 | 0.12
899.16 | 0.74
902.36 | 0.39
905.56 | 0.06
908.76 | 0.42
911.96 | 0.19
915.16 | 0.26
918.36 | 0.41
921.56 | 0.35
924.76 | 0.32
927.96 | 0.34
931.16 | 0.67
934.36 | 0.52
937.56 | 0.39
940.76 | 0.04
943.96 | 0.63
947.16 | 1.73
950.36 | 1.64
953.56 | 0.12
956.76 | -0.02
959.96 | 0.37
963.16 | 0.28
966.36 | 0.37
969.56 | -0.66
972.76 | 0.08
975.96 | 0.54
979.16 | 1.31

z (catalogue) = 1.31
